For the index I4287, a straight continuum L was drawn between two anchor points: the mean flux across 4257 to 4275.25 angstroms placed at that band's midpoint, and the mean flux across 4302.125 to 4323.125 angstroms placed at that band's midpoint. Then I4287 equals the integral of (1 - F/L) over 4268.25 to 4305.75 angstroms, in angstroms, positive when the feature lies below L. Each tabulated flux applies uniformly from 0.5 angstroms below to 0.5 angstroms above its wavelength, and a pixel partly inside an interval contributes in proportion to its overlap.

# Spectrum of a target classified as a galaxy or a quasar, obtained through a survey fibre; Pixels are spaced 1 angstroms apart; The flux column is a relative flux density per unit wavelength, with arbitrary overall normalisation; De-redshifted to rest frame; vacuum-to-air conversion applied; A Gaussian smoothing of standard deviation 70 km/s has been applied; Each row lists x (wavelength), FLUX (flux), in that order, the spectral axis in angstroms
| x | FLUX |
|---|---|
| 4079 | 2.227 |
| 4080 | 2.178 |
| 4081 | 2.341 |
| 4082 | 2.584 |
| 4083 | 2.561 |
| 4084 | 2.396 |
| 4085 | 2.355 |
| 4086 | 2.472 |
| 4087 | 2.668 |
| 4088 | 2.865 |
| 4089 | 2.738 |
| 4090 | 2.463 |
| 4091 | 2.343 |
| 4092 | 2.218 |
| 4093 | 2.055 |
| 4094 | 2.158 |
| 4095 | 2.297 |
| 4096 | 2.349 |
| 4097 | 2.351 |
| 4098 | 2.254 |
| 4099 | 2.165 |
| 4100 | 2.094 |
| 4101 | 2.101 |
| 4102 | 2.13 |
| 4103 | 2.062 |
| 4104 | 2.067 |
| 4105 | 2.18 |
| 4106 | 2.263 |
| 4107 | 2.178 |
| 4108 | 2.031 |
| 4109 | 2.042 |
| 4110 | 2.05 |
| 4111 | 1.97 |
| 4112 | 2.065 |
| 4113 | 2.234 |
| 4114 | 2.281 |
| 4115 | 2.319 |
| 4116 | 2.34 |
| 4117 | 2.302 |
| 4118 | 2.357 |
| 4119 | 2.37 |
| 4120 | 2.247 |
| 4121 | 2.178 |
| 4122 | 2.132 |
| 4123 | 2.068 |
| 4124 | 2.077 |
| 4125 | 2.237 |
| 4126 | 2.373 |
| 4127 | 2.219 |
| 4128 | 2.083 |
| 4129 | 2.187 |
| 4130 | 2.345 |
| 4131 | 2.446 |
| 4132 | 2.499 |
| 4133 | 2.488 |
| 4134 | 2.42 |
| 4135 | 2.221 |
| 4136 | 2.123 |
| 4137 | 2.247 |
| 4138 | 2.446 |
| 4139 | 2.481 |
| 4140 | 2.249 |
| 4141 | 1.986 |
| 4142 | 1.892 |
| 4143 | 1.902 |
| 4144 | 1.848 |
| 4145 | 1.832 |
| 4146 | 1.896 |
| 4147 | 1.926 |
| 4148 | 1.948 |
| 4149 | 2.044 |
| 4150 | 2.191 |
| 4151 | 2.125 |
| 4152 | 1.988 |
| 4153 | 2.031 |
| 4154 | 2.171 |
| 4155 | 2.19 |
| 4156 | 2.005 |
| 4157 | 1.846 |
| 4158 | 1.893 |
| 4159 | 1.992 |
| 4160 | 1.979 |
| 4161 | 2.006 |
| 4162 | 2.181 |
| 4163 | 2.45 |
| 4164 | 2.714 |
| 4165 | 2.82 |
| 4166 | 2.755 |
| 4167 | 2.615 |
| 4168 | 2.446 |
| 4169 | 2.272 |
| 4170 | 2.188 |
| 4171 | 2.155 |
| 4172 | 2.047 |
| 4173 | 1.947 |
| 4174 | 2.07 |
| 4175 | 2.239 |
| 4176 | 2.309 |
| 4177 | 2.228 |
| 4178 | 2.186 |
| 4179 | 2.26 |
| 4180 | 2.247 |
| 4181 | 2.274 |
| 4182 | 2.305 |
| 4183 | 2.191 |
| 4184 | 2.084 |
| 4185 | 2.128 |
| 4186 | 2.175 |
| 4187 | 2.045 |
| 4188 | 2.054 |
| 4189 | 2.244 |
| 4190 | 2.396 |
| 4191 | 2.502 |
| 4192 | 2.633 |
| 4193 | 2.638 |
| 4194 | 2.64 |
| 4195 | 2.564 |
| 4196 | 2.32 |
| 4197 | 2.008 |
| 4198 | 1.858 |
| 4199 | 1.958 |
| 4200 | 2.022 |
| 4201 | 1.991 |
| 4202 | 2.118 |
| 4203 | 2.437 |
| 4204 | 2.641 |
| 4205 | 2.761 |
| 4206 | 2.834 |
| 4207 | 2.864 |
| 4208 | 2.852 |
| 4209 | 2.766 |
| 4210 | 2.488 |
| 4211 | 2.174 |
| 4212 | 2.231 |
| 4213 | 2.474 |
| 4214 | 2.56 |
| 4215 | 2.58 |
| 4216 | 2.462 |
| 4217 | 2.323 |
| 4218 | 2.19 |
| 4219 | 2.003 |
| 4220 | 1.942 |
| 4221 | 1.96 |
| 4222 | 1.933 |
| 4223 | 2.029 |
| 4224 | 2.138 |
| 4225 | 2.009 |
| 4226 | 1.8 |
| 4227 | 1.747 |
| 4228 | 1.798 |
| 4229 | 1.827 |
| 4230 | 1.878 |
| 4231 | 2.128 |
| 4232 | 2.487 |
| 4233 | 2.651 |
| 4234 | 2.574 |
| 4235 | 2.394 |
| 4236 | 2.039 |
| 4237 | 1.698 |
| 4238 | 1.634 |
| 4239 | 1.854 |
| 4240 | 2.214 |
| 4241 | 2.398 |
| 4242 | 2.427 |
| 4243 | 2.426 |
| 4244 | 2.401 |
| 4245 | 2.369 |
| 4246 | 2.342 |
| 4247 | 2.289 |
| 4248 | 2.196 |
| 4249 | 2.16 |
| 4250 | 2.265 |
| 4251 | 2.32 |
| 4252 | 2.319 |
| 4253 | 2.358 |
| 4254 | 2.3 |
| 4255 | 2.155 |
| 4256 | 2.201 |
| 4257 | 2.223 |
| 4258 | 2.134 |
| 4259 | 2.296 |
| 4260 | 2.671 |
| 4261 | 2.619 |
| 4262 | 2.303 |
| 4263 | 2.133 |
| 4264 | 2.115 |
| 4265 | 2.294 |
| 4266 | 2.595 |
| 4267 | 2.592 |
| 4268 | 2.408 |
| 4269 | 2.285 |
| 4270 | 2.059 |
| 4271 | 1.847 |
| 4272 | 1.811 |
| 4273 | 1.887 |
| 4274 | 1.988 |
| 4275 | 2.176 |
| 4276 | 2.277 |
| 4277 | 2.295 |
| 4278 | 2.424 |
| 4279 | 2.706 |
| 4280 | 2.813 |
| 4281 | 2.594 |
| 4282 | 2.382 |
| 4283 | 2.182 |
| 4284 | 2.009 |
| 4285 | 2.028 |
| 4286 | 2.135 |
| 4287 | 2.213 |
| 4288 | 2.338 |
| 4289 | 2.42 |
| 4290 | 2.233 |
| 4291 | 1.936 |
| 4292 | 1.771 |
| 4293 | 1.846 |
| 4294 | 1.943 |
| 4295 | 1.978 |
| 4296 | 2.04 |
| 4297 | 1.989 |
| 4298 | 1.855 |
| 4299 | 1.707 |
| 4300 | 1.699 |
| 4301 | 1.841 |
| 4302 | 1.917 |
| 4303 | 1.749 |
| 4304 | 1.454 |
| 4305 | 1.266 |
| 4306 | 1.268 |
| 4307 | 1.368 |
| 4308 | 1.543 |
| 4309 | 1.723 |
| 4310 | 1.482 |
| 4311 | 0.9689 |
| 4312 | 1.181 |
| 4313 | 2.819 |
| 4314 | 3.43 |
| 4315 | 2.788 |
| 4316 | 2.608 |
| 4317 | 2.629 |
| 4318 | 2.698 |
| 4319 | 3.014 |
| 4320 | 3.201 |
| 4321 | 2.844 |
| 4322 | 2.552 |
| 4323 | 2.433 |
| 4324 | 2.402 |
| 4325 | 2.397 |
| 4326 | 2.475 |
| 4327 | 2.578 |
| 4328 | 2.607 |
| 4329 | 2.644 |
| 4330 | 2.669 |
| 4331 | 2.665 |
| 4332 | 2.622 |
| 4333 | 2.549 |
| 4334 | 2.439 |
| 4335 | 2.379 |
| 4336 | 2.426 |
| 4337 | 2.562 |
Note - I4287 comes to 2.4 angstroms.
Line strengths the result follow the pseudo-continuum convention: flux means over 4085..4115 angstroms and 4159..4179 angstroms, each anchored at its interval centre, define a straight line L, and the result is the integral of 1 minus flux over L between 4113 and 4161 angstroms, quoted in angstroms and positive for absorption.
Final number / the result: 2.4 angstroms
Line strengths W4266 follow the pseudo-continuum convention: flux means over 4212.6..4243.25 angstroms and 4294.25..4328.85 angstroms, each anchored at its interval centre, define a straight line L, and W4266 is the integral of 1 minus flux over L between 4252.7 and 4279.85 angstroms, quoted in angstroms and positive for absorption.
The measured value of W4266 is -1.7 angstroms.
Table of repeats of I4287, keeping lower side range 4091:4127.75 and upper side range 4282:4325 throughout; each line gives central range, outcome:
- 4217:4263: -1.26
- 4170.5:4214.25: -3.41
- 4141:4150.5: 0.99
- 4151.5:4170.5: -0.66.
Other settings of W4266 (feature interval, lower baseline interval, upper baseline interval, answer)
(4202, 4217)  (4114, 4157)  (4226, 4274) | -2.5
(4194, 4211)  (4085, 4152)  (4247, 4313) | -2.1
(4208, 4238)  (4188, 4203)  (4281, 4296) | 0.6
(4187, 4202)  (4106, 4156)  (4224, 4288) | -0.4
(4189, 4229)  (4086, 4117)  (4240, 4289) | -0.3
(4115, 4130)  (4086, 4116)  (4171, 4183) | 0.0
